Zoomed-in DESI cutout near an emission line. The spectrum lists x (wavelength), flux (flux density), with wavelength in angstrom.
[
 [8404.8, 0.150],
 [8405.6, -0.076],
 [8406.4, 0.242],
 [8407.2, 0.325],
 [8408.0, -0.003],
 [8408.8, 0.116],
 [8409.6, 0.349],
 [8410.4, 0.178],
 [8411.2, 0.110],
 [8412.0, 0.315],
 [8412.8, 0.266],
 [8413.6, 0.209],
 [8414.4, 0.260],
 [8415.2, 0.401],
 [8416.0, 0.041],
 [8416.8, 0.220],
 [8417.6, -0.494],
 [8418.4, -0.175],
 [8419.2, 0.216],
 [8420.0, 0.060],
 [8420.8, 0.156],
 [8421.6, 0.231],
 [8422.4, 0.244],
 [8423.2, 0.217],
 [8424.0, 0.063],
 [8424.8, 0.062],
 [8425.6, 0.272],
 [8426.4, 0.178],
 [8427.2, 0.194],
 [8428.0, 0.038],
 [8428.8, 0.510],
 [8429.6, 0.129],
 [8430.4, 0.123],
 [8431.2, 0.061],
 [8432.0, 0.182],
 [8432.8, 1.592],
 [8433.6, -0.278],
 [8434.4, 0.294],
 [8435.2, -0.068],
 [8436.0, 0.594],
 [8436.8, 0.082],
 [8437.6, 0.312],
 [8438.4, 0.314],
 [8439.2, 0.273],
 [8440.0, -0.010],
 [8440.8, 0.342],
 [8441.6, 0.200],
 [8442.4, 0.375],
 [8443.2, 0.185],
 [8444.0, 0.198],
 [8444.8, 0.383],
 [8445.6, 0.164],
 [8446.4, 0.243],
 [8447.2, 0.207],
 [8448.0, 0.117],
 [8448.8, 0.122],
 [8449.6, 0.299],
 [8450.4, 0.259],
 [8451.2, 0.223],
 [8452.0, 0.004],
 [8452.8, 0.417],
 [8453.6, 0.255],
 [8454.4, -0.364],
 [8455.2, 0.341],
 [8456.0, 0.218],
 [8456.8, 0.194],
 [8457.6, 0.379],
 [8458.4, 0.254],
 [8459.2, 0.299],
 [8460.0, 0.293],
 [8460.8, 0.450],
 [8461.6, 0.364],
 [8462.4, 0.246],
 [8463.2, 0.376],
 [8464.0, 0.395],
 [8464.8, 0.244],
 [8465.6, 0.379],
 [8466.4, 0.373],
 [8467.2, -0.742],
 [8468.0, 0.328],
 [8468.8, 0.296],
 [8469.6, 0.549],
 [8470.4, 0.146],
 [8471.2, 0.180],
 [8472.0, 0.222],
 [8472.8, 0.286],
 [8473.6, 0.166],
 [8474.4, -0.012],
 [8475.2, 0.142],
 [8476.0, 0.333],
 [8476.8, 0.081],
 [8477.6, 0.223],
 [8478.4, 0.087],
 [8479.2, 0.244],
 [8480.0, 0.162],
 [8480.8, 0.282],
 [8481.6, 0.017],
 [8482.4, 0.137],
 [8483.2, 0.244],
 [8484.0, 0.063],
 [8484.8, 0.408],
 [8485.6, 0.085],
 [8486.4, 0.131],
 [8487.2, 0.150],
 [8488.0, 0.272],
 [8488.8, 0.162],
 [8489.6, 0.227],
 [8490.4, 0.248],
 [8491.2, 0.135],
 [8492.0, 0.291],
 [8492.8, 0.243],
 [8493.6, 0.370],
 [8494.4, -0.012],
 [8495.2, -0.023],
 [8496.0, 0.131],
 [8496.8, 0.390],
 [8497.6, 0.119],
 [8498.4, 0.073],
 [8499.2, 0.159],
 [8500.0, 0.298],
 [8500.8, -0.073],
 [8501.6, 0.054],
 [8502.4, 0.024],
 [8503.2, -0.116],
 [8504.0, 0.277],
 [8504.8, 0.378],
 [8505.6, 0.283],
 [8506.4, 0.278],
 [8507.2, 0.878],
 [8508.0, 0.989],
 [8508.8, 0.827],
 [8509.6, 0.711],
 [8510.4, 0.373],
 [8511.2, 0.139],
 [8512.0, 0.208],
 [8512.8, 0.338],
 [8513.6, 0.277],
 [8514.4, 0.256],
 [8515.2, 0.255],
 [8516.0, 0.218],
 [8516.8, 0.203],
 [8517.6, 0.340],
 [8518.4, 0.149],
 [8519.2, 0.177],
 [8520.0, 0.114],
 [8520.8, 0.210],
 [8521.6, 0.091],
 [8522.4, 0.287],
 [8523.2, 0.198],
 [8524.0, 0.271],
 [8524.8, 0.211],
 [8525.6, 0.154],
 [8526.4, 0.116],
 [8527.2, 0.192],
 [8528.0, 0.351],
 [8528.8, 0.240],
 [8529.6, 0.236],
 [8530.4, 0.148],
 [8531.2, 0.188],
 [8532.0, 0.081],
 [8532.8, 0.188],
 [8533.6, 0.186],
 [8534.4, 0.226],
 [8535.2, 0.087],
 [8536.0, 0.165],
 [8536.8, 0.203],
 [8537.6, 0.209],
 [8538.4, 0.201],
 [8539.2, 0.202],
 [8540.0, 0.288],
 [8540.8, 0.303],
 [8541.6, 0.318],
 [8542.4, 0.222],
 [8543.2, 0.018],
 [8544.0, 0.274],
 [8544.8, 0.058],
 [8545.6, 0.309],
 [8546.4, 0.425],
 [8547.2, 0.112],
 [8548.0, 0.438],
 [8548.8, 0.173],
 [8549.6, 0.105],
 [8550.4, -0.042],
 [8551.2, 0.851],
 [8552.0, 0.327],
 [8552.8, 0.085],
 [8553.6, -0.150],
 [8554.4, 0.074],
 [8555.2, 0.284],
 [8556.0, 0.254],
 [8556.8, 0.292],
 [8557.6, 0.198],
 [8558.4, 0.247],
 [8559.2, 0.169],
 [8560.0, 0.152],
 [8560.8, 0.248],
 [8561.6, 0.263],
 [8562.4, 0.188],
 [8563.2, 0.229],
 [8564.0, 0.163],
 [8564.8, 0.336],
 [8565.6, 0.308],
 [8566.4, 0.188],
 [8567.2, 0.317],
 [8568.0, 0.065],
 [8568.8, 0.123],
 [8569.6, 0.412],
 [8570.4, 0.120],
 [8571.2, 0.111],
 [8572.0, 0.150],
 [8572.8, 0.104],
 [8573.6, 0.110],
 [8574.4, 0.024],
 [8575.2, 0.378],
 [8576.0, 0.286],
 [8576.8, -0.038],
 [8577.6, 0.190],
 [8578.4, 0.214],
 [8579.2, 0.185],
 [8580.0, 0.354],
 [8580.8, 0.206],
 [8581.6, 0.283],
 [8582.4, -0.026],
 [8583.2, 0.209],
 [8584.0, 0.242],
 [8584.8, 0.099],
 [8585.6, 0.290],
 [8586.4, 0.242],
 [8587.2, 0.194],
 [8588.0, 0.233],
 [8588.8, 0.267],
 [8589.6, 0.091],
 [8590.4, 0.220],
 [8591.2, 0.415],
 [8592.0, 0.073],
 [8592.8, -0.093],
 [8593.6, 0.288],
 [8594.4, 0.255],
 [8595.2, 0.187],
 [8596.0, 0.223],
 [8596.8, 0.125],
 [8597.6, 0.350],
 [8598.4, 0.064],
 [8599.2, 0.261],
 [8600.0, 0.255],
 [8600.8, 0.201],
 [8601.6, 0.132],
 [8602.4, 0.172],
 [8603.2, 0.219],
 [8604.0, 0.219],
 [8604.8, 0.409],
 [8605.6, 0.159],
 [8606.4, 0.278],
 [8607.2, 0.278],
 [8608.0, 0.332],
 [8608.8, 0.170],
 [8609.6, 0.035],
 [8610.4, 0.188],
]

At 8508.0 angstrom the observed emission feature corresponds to Hgamma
